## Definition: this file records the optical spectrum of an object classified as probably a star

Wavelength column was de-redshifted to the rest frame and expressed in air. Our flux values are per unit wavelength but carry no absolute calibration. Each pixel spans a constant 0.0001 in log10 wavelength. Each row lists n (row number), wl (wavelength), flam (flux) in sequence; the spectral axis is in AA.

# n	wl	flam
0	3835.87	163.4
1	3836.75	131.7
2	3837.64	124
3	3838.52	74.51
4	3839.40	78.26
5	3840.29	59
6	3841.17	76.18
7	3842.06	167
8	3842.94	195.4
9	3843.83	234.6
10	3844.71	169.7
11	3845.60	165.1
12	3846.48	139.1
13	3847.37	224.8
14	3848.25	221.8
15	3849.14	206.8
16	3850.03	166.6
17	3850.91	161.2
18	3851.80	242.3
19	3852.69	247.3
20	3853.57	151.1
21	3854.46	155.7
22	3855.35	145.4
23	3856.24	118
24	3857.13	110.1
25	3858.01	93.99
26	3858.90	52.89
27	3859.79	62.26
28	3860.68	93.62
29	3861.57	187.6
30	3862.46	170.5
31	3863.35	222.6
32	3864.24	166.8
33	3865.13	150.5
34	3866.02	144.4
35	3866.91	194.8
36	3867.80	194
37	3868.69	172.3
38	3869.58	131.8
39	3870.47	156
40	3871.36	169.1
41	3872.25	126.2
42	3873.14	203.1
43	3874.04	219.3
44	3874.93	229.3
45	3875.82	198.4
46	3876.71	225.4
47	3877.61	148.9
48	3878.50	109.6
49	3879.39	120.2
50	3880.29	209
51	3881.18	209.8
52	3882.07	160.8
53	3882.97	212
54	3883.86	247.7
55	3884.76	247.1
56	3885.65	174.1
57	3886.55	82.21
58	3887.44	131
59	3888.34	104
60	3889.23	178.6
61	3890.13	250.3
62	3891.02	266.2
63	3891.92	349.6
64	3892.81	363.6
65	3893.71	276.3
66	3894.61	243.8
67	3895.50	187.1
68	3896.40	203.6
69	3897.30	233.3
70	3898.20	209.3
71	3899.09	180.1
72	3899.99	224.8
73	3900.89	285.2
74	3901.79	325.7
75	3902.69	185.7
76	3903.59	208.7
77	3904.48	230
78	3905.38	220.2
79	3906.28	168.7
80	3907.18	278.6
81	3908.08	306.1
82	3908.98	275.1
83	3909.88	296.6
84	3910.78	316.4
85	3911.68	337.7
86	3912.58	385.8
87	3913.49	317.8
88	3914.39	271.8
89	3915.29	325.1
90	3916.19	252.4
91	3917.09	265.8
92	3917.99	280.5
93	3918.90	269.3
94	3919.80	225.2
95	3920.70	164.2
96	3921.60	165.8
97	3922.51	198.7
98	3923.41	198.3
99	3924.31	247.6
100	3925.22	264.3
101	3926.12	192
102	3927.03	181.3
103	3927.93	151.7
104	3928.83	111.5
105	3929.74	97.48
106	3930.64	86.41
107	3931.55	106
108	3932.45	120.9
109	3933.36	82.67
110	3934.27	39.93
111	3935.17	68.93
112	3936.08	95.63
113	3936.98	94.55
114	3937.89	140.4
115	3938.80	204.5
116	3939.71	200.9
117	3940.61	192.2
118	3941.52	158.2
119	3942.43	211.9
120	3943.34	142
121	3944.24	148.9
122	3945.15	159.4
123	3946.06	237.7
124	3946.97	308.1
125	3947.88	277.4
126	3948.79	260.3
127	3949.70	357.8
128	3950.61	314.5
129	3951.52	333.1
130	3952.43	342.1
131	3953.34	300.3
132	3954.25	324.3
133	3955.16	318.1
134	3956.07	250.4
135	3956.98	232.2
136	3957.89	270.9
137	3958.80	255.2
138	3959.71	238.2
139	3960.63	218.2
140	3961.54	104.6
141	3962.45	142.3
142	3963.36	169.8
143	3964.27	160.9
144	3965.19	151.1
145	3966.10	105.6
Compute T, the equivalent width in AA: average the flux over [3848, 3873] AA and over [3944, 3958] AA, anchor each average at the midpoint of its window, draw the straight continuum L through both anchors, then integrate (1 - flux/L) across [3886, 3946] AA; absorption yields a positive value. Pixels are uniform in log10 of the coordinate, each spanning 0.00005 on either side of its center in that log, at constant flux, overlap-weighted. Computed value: 4.9 AA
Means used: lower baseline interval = 158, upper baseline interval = 279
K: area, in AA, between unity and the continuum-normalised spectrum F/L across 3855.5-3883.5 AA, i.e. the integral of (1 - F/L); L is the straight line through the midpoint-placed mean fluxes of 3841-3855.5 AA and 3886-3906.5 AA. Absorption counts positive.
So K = 5.72 AA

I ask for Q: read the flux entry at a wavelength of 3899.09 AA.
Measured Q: 180.1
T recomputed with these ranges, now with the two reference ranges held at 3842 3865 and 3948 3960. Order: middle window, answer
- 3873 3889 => 1.56 AA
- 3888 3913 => -3.25 AA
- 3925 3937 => 6.54 AA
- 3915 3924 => 0.54 AA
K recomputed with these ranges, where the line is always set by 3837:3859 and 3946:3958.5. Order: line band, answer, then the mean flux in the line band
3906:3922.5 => -1.9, 271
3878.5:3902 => -0.4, 215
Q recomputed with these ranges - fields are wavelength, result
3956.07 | 250.4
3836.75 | 131.7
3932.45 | 120.9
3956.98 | 232.2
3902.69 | 185.7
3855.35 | 145.4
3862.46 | 170.5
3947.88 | 277.4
